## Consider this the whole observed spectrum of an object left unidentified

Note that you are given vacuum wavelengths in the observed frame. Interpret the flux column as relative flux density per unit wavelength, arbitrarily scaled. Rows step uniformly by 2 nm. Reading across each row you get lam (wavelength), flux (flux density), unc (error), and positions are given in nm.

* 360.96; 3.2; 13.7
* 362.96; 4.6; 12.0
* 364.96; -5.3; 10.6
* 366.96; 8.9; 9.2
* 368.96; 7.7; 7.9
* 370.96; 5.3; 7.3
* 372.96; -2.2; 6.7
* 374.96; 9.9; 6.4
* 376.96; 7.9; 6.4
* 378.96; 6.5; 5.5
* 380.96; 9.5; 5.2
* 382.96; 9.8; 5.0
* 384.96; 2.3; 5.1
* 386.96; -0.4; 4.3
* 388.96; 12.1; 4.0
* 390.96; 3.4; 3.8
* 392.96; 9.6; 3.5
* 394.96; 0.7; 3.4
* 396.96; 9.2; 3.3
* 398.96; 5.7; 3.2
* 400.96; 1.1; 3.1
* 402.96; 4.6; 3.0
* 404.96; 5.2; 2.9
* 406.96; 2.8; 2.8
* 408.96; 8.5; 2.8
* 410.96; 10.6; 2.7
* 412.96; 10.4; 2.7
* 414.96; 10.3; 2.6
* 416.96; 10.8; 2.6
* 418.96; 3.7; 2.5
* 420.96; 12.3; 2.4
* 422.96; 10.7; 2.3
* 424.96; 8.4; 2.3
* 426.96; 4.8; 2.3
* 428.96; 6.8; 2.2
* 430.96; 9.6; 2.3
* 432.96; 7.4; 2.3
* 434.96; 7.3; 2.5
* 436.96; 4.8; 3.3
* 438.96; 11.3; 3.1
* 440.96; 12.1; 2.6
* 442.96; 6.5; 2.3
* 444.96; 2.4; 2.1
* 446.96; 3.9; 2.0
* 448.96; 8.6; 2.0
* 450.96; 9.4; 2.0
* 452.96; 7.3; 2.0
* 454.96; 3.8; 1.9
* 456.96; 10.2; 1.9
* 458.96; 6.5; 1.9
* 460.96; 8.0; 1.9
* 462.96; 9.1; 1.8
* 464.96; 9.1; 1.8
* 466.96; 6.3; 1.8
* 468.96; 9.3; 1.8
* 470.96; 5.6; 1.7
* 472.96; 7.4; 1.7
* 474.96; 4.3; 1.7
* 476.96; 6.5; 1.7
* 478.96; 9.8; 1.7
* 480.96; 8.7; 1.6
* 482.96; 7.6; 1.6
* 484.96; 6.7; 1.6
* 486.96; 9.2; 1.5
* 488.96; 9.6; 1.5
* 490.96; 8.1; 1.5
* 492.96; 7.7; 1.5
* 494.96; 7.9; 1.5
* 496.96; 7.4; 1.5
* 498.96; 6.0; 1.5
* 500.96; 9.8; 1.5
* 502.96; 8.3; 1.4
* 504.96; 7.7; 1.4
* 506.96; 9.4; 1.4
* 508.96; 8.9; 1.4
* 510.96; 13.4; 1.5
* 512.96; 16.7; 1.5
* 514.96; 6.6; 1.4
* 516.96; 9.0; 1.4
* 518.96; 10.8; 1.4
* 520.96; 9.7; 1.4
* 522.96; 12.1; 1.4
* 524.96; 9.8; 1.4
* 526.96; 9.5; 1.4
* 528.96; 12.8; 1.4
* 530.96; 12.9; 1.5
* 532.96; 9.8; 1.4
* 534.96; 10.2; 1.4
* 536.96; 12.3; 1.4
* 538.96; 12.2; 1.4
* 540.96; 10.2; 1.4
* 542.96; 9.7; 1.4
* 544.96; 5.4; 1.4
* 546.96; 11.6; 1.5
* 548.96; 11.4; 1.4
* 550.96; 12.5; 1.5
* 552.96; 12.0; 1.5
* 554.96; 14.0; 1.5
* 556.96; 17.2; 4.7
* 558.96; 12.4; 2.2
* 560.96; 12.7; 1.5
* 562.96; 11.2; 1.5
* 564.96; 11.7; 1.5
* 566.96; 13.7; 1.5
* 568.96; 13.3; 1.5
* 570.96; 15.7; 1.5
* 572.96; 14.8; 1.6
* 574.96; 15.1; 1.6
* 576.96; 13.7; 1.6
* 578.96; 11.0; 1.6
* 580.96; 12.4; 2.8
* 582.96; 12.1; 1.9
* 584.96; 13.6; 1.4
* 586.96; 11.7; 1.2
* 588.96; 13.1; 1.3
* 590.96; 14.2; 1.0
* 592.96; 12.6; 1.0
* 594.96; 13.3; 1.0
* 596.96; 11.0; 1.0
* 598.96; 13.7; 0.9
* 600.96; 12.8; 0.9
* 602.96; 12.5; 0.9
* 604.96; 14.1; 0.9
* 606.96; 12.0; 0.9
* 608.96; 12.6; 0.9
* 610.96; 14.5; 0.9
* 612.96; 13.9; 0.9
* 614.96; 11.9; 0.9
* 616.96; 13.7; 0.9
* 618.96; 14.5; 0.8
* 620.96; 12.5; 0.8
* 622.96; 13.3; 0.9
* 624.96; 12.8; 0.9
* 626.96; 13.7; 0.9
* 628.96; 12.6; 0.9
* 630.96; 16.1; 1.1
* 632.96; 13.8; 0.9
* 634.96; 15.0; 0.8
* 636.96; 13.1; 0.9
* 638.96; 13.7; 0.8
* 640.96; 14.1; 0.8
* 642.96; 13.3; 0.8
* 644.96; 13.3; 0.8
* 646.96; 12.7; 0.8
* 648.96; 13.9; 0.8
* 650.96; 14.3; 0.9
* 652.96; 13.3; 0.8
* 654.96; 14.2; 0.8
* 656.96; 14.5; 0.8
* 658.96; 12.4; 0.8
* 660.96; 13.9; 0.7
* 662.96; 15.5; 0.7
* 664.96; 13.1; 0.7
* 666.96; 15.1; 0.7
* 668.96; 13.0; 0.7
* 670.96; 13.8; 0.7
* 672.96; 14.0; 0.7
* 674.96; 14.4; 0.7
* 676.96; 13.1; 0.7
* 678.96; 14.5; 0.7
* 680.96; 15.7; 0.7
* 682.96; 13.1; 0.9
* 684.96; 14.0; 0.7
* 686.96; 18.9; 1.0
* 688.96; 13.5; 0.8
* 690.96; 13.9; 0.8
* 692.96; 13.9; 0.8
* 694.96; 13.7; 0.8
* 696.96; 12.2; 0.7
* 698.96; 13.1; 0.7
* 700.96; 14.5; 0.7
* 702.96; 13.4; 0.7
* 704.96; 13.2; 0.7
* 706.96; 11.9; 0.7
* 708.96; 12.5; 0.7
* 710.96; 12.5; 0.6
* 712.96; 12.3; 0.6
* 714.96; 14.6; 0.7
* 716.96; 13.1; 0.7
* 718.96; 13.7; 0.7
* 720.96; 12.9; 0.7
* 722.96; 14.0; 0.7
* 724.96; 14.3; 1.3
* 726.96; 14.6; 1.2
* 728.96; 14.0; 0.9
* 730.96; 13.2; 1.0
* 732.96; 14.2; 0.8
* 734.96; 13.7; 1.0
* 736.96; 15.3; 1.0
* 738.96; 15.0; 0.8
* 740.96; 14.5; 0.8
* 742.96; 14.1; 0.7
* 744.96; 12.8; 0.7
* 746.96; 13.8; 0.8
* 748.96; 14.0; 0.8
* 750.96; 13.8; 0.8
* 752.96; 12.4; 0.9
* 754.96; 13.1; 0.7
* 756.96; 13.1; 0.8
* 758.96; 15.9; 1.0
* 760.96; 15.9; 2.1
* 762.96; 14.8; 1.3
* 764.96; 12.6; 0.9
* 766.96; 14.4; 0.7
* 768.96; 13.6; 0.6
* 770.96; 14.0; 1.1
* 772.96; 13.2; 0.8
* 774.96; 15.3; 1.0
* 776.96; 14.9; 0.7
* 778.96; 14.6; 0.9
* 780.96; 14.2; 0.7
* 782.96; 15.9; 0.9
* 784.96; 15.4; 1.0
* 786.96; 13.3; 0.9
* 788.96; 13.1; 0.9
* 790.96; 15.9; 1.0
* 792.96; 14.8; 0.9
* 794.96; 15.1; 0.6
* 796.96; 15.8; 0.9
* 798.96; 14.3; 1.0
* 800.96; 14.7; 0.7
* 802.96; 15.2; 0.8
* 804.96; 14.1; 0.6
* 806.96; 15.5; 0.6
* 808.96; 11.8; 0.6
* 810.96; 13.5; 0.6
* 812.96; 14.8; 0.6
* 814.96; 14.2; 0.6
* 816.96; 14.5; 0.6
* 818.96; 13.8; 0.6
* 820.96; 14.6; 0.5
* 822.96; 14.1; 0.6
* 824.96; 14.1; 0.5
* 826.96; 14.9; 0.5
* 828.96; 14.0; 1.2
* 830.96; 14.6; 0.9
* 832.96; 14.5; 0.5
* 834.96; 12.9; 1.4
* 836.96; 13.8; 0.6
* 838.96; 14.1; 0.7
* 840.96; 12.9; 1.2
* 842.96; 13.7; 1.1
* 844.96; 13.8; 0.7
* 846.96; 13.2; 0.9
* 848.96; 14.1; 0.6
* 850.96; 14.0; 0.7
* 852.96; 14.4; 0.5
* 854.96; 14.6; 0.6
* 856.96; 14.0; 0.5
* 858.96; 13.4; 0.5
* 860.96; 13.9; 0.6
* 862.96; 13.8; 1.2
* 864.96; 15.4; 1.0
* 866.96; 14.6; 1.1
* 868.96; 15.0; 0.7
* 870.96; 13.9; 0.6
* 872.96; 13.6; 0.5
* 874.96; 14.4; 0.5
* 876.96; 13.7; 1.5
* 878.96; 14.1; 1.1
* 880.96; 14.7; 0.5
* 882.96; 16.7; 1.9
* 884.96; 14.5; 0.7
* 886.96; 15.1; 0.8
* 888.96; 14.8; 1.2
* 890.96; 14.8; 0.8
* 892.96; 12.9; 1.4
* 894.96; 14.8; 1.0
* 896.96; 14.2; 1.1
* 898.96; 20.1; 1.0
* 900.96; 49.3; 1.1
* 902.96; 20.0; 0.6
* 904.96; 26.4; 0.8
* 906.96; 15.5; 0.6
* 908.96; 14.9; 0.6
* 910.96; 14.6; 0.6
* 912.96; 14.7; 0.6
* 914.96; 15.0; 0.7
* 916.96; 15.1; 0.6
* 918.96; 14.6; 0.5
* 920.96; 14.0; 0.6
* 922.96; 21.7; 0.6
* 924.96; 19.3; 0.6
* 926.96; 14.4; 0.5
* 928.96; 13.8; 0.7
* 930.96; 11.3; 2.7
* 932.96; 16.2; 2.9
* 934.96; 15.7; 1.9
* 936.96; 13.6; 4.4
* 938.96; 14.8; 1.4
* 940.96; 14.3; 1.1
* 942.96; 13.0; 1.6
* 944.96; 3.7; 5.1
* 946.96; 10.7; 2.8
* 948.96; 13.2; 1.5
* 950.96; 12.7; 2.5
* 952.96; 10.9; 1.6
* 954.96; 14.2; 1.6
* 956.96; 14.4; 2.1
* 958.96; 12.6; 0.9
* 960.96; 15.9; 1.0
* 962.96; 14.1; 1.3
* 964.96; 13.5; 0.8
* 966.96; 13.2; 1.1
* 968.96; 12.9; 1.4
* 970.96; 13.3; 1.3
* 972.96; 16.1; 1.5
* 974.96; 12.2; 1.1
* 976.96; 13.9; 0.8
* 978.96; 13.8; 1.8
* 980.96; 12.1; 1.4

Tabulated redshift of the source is 0.37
